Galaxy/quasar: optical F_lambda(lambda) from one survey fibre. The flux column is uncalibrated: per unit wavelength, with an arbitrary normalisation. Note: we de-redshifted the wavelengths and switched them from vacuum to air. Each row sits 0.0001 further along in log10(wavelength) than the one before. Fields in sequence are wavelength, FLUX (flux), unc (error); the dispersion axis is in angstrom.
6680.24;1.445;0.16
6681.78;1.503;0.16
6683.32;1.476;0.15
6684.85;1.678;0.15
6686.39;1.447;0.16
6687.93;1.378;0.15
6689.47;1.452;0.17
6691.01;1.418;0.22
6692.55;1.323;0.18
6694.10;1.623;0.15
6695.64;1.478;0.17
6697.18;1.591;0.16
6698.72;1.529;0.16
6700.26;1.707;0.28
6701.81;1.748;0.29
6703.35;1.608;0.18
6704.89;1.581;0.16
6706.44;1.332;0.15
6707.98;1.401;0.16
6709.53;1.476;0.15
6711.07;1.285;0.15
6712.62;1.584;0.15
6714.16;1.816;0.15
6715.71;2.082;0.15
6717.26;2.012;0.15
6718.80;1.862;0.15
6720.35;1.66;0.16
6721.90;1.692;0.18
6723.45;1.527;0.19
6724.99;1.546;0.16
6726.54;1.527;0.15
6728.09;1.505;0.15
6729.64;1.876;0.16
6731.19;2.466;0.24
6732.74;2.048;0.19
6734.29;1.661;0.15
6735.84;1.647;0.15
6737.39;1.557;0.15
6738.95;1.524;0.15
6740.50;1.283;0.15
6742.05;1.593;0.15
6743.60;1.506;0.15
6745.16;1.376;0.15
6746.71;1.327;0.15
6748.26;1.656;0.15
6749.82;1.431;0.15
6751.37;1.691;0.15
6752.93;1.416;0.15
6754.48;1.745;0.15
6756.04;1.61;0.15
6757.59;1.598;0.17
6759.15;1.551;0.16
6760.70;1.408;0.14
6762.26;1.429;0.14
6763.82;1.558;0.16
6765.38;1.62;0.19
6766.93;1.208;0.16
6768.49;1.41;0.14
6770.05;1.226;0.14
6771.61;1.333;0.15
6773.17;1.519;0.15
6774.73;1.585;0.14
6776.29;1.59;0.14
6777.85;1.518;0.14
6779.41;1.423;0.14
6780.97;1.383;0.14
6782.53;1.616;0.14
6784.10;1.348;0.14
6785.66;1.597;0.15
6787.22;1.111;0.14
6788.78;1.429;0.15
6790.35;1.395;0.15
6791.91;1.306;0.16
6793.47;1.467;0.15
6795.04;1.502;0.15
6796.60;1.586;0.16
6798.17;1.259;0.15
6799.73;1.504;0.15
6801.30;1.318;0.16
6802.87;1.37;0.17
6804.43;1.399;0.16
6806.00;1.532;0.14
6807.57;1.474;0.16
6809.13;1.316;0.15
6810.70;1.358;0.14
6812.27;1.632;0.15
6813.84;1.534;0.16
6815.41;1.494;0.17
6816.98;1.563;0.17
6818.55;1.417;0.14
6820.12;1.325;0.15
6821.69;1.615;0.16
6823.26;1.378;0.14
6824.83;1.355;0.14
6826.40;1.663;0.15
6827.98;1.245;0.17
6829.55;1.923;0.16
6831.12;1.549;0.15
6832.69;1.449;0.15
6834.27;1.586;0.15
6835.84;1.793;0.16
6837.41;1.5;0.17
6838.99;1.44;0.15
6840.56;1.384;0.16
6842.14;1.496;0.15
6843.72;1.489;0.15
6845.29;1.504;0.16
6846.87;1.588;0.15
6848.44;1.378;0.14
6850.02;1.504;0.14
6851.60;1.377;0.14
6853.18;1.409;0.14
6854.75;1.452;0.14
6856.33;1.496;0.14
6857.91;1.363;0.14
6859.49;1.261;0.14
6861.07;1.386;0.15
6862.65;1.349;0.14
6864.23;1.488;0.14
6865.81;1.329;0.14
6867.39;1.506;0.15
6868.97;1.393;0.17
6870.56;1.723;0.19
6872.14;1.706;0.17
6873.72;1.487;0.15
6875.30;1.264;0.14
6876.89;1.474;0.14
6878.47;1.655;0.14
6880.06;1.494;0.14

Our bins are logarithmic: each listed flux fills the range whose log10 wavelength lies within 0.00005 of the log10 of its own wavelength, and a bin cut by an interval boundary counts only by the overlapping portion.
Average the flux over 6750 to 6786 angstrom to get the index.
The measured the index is 1.49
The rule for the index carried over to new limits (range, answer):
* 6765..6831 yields 1.45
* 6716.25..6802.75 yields 1.54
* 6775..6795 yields 1.44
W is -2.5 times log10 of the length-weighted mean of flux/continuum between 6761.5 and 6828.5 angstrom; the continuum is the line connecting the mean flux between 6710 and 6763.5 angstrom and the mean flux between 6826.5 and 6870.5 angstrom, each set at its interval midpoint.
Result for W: 0.08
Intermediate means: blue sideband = 1.63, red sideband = 1.47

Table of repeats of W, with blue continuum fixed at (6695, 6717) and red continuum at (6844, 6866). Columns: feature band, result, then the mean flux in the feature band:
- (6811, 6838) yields -0.05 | 1.53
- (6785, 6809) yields 0.06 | 1.41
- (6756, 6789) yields 0.05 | 1.46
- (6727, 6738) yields -0.16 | 1.82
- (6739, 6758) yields 0.02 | 1.52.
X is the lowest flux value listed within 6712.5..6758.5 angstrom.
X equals 1.283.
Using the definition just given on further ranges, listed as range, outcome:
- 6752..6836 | 1.111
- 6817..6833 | 1.245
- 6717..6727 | 1.527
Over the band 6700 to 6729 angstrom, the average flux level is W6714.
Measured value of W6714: 1.63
